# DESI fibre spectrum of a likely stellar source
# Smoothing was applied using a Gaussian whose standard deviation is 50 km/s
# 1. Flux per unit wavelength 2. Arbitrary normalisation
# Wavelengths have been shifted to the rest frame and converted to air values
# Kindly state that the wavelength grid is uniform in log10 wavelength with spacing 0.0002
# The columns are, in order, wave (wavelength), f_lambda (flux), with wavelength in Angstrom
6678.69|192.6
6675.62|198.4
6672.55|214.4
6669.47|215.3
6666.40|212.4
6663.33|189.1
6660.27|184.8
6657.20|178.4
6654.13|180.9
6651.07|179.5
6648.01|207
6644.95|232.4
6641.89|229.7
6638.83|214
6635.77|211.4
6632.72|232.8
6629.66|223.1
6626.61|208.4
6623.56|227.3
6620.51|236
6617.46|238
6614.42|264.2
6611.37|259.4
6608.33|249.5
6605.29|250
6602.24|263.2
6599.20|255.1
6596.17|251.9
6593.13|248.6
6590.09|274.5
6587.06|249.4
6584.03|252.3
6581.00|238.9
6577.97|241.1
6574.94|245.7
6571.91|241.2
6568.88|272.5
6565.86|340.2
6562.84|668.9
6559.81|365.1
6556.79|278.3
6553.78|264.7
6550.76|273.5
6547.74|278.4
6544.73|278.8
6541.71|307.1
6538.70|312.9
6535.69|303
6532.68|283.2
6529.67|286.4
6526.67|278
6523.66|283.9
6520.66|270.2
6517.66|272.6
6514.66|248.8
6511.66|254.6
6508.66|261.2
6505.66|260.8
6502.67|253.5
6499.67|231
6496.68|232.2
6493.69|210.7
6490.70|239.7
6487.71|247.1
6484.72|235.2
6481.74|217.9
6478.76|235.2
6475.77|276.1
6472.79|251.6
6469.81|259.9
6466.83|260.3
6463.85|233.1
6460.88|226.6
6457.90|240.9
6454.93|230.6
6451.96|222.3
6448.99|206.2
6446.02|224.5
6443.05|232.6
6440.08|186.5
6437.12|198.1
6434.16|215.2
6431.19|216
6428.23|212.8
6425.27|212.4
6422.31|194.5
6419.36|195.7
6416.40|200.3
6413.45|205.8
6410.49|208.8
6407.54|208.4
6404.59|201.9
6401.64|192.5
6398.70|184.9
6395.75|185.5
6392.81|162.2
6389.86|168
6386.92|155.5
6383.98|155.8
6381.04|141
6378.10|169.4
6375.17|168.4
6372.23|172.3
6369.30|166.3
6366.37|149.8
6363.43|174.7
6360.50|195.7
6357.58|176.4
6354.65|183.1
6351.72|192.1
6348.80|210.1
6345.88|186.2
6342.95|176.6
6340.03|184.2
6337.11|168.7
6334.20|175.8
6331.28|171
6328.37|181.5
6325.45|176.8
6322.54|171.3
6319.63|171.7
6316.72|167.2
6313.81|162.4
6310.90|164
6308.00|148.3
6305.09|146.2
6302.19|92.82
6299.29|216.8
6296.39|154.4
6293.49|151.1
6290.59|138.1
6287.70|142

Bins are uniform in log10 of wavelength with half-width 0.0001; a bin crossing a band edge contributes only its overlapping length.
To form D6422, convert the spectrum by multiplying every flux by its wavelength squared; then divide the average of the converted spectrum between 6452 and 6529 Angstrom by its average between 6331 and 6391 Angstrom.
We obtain 1.49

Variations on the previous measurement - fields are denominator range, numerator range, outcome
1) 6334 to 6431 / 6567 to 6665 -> 1.36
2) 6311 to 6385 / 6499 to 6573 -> 1.81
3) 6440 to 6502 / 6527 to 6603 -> 1.28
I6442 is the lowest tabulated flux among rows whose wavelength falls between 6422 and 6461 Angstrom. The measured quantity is 186.5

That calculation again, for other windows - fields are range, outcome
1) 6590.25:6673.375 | 178.4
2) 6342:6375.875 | 149.8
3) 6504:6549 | 248.8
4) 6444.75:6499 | 206.2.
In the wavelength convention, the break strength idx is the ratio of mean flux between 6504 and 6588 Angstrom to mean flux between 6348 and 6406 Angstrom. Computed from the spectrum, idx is 1.66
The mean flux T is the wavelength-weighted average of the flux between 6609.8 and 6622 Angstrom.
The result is 250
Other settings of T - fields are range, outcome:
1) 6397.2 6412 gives 199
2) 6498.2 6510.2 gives 252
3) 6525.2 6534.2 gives 283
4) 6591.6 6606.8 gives 254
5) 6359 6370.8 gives 172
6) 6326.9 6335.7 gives 176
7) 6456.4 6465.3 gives 234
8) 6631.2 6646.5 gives 224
